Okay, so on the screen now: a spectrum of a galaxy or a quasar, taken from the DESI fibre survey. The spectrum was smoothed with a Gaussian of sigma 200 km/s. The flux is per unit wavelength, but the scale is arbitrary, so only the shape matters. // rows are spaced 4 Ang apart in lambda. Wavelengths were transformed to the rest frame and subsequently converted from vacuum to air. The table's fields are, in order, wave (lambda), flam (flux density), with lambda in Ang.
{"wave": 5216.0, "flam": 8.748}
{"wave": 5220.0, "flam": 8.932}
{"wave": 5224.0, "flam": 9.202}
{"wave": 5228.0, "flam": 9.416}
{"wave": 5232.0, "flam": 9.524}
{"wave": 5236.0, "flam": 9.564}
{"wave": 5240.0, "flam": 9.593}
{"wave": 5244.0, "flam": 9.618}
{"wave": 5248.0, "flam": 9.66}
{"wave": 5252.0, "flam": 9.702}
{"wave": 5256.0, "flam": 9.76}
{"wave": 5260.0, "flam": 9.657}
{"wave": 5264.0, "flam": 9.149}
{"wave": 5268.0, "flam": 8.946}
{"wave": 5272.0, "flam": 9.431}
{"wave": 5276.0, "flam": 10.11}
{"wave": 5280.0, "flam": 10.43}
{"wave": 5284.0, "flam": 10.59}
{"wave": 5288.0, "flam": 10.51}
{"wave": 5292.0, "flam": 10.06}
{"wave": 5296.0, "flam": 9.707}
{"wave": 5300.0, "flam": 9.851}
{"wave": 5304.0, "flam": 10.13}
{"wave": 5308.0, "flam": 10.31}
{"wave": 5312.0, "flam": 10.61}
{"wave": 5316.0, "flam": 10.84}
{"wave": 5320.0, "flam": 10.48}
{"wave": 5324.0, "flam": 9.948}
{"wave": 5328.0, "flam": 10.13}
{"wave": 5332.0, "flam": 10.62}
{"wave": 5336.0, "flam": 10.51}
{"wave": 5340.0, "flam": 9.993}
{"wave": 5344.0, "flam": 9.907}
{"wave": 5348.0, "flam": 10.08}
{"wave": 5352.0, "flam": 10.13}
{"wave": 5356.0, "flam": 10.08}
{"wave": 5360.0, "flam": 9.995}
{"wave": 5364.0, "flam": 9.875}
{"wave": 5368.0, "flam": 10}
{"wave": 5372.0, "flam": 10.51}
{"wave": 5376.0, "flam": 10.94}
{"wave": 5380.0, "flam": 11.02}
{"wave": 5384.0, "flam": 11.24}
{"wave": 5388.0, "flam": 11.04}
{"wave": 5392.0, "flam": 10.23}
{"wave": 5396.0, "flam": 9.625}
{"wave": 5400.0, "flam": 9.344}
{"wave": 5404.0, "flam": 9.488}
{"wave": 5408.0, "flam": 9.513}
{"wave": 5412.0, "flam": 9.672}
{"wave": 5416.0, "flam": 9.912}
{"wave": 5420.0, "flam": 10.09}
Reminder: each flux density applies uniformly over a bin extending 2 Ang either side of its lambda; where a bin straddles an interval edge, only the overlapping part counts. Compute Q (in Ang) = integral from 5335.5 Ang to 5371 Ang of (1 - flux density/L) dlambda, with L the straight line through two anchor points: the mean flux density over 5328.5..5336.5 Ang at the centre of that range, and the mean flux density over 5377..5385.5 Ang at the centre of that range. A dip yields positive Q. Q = 2.3 Ang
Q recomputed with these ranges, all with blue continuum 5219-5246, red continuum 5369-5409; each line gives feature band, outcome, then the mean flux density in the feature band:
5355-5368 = 0.22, 9.98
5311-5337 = -1.31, 10.4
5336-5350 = -0.03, 10.1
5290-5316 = -0.91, 10.2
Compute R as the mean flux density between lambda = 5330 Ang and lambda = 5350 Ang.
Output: 10.2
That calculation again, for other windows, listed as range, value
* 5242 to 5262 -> 9.68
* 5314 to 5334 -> 10.4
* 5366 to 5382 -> 10.6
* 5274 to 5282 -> 10.3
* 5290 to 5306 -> 9.94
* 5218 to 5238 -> 9.33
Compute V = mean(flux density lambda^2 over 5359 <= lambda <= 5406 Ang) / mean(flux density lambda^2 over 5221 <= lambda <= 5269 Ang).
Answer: 1.14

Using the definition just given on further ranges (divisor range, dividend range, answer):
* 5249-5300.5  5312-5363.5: 1.06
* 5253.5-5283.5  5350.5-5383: 1.11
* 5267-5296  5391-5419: 1.01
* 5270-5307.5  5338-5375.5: 1.03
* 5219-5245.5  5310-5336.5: 1.15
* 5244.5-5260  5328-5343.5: 1.10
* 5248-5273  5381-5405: 1.14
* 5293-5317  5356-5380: 1.03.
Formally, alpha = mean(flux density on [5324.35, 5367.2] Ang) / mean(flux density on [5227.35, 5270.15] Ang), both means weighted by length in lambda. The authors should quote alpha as 1.1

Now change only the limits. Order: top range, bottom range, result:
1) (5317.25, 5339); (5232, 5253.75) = 1.08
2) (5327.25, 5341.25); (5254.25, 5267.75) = 1.10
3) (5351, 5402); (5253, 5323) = 1.03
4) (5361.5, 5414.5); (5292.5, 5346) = 1.00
